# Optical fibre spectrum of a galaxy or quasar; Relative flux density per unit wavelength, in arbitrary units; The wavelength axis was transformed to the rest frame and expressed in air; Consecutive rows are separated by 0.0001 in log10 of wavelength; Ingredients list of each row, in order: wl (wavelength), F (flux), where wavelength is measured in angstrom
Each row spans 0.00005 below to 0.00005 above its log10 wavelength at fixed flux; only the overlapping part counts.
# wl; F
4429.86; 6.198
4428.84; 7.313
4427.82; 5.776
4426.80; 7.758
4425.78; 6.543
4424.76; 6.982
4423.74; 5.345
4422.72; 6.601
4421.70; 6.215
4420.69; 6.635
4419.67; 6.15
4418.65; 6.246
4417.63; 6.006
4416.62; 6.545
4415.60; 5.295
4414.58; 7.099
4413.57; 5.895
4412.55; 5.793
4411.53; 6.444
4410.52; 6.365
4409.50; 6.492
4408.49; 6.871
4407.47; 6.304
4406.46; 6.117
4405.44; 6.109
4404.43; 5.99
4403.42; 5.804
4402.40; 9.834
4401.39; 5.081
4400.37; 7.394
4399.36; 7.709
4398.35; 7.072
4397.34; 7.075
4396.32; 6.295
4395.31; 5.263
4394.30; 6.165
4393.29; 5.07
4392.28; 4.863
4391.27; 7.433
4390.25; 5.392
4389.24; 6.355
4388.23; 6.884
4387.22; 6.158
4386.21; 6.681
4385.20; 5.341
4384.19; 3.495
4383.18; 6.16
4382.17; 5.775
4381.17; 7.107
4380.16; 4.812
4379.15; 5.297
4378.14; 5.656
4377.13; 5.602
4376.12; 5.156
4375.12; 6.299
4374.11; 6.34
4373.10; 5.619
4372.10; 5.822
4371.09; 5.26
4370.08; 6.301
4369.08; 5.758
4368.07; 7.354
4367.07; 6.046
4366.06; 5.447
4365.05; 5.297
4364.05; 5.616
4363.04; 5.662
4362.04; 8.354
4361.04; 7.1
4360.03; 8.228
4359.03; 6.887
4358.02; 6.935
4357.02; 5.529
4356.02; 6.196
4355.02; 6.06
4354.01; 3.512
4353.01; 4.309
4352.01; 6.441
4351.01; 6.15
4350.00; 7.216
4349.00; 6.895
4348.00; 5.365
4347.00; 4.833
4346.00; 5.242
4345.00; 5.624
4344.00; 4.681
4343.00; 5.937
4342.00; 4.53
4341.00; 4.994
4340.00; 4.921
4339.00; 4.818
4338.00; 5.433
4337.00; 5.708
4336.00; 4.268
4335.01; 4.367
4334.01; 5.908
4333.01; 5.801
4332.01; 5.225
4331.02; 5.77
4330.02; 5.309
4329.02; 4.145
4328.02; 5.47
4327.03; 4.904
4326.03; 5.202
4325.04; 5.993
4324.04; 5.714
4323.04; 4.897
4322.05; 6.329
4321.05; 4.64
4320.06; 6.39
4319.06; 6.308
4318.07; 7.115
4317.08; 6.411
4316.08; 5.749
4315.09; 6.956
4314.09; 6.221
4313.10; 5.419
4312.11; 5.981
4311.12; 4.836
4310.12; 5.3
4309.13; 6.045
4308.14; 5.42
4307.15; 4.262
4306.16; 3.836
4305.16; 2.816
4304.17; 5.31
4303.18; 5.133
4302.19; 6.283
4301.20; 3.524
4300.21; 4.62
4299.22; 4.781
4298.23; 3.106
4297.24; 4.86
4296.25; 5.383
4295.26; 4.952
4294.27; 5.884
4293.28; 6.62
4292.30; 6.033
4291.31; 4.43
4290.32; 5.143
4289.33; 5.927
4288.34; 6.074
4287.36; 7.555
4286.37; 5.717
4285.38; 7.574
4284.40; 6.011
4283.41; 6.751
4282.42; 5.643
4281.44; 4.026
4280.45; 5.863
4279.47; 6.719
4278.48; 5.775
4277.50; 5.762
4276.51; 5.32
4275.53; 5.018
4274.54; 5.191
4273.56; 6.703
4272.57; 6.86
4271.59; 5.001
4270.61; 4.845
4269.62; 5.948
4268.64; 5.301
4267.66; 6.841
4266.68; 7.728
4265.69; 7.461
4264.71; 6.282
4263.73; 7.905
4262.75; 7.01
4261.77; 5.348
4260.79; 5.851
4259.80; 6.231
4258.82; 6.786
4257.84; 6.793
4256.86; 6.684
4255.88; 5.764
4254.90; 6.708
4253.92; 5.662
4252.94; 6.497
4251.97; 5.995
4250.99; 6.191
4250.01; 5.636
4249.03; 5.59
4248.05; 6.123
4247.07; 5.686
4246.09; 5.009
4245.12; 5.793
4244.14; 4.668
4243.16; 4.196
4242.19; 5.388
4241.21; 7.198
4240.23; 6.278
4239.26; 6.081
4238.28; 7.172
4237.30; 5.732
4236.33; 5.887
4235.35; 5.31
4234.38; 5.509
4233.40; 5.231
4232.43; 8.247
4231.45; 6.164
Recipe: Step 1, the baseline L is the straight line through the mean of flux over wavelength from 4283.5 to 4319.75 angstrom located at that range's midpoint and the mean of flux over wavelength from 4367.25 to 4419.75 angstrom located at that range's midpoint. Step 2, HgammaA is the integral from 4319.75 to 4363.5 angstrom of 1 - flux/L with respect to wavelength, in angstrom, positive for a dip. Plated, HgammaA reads 1.19 angstrom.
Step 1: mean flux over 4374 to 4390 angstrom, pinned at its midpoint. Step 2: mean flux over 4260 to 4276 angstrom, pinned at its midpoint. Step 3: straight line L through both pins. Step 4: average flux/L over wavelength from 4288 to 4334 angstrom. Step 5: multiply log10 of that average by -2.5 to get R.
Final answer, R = 0.131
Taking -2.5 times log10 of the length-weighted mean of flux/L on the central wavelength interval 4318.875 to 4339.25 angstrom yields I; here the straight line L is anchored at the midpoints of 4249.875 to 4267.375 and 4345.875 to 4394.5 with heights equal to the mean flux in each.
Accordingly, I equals 0.151 mag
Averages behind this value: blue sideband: 6.5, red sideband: 5.95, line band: 5.35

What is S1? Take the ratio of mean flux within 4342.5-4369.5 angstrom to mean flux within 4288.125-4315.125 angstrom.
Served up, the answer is 1.2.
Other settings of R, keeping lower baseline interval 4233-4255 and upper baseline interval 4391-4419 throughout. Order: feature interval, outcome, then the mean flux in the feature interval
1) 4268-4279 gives 0.051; 5.63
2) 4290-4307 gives 0.229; 4.85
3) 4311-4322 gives -0.001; 6.06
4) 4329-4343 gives 0.189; 5.15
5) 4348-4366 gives -0.002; 6.21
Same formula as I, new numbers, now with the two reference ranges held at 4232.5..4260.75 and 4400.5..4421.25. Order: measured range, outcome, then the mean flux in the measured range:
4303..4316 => 0.17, 5.21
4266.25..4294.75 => 0.02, 5.94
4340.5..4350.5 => 0.12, 5.53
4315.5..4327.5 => 0.06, 5.81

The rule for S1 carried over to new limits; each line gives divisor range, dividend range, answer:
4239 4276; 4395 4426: 1.06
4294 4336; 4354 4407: 1.16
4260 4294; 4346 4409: 1.01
